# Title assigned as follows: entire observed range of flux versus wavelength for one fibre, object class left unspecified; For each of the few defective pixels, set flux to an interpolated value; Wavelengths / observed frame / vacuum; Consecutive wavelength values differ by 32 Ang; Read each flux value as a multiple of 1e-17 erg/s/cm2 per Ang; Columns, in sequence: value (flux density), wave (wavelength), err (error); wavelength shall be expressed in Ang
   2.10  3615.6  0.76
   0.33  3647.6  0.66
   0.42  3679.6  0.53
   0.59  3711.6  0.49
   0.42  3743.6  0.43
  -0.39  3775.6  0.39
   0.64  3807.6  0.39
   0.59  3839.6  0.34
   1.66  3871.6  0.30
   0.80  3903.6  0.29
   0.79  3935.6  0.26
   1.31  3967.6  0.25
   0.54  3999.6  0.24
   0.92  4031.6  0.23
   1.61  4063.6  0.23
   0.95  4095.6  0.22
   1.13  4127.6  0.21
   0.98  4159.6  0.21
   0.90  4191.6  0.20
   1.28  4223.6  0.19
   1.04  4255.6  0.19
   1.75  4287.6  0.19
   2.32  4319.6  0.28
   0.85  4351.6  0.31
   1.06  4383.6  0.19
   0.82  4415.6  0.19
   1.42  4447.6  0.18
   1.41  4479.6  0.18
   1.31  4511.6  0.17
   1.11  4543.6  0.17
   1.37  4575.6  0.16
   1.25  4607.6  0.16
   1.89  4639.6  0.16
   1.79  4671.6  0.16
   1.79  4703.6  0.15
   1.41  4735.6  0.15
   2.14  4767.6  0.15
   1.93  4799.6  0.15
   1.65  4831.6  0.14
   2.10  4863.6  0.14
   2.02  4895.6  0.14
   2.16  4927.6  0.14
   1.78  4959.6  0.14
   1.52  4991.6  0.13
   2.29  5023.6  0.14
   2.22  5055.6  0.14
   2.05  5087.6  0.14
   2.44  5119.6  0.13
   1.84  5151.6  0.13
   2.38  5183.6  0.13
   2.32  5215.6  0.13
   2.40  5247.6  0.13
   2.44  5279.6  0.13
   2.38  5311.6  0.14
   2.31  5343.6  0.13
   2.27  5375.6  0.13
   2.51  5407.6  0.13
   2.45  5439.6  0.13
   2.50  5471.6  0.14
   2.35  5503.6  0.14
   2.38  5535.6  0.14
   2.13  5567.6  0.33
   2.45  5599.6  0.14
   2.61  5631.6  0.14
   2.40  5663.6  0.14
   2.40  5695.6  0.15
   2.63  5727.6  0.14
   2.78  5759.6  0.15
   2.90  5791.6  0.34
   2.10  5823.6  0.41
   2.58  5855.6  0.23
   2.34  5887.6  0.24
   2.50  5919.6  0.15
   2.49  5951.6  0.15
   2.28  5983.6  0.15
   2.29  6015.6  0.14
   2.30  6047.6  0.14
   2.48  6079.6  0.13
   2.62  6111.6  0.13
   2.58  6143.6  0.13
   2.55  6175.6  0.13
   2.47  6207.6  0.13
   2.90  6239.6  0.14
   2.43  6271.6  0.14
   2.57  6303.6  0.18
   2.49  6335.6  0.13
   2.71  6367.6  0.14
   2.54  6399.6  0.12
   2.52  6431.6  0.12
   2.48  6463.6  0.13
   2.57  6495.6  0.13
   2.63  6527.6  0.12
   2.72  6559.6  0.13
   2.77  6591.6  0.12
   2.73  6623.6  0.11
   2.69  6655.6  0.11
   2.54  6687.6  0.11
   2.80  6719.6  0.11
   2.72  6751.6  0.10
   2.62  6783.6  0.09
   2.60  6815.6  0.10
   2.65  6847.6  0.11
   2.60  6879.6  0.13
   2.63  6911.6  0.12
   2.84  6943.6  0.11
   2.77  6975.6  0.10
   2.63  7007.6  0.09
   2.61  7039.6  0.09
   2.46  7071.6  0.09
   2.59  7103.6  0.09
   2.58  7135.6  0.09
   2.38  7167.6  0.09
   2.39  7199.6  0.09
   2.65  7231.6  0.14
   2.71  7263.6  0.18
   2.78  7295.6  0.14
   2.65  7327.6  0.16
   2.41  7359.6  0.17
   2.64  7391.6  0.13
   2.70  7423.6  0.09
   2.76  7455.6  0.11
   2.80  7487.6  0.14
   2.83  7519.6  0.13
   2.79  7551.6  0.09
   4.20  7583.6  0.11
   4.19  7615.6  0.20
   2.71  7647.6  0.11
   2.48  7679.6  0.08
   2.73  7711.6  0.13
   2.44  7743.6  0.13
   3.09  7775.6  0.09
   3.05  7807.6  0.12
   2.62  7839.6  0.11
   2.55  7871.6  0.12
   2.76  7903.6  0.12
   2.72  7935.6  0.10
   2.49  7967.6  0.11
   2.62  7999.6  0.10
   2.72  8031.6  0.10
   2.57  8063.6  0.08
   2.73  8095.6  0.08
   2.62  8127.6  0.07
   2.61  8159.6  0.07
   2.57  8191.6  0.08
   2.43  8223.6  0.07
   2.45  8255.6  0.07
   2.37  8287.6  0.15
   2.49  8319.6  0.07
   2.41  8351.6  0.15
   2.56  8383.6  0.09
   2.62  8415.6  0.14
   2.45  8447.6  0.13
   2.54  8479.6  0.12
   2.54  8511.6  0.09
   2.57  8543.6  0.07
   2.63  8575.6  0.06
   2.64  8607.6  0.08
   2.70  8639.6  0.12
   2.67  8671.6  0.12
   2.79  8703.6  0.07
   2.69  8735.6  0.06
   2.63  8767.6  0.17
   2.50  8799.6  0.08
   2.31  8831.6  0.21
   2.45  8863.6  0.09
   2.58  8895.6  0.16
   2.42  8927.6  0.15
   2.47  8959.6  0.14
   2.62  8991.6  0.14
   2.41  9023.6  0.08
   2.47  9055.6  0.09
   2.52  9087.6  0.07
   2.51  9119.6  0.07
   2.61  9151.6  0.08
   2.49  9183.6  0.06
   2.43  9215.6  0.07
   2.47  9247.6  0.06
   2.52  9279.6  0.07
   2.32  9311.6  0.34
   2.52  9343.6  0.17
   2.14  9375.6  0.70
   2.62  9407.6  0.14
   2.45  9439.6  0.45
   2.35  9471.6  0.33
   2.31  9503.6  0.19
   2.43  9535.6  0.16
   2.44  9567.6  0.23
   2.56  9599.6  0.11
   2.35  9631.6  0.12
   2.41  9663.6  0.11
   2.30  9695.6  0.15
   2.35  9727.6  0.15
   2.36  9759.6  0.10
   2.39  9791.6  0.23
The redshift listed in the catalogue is 0.16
